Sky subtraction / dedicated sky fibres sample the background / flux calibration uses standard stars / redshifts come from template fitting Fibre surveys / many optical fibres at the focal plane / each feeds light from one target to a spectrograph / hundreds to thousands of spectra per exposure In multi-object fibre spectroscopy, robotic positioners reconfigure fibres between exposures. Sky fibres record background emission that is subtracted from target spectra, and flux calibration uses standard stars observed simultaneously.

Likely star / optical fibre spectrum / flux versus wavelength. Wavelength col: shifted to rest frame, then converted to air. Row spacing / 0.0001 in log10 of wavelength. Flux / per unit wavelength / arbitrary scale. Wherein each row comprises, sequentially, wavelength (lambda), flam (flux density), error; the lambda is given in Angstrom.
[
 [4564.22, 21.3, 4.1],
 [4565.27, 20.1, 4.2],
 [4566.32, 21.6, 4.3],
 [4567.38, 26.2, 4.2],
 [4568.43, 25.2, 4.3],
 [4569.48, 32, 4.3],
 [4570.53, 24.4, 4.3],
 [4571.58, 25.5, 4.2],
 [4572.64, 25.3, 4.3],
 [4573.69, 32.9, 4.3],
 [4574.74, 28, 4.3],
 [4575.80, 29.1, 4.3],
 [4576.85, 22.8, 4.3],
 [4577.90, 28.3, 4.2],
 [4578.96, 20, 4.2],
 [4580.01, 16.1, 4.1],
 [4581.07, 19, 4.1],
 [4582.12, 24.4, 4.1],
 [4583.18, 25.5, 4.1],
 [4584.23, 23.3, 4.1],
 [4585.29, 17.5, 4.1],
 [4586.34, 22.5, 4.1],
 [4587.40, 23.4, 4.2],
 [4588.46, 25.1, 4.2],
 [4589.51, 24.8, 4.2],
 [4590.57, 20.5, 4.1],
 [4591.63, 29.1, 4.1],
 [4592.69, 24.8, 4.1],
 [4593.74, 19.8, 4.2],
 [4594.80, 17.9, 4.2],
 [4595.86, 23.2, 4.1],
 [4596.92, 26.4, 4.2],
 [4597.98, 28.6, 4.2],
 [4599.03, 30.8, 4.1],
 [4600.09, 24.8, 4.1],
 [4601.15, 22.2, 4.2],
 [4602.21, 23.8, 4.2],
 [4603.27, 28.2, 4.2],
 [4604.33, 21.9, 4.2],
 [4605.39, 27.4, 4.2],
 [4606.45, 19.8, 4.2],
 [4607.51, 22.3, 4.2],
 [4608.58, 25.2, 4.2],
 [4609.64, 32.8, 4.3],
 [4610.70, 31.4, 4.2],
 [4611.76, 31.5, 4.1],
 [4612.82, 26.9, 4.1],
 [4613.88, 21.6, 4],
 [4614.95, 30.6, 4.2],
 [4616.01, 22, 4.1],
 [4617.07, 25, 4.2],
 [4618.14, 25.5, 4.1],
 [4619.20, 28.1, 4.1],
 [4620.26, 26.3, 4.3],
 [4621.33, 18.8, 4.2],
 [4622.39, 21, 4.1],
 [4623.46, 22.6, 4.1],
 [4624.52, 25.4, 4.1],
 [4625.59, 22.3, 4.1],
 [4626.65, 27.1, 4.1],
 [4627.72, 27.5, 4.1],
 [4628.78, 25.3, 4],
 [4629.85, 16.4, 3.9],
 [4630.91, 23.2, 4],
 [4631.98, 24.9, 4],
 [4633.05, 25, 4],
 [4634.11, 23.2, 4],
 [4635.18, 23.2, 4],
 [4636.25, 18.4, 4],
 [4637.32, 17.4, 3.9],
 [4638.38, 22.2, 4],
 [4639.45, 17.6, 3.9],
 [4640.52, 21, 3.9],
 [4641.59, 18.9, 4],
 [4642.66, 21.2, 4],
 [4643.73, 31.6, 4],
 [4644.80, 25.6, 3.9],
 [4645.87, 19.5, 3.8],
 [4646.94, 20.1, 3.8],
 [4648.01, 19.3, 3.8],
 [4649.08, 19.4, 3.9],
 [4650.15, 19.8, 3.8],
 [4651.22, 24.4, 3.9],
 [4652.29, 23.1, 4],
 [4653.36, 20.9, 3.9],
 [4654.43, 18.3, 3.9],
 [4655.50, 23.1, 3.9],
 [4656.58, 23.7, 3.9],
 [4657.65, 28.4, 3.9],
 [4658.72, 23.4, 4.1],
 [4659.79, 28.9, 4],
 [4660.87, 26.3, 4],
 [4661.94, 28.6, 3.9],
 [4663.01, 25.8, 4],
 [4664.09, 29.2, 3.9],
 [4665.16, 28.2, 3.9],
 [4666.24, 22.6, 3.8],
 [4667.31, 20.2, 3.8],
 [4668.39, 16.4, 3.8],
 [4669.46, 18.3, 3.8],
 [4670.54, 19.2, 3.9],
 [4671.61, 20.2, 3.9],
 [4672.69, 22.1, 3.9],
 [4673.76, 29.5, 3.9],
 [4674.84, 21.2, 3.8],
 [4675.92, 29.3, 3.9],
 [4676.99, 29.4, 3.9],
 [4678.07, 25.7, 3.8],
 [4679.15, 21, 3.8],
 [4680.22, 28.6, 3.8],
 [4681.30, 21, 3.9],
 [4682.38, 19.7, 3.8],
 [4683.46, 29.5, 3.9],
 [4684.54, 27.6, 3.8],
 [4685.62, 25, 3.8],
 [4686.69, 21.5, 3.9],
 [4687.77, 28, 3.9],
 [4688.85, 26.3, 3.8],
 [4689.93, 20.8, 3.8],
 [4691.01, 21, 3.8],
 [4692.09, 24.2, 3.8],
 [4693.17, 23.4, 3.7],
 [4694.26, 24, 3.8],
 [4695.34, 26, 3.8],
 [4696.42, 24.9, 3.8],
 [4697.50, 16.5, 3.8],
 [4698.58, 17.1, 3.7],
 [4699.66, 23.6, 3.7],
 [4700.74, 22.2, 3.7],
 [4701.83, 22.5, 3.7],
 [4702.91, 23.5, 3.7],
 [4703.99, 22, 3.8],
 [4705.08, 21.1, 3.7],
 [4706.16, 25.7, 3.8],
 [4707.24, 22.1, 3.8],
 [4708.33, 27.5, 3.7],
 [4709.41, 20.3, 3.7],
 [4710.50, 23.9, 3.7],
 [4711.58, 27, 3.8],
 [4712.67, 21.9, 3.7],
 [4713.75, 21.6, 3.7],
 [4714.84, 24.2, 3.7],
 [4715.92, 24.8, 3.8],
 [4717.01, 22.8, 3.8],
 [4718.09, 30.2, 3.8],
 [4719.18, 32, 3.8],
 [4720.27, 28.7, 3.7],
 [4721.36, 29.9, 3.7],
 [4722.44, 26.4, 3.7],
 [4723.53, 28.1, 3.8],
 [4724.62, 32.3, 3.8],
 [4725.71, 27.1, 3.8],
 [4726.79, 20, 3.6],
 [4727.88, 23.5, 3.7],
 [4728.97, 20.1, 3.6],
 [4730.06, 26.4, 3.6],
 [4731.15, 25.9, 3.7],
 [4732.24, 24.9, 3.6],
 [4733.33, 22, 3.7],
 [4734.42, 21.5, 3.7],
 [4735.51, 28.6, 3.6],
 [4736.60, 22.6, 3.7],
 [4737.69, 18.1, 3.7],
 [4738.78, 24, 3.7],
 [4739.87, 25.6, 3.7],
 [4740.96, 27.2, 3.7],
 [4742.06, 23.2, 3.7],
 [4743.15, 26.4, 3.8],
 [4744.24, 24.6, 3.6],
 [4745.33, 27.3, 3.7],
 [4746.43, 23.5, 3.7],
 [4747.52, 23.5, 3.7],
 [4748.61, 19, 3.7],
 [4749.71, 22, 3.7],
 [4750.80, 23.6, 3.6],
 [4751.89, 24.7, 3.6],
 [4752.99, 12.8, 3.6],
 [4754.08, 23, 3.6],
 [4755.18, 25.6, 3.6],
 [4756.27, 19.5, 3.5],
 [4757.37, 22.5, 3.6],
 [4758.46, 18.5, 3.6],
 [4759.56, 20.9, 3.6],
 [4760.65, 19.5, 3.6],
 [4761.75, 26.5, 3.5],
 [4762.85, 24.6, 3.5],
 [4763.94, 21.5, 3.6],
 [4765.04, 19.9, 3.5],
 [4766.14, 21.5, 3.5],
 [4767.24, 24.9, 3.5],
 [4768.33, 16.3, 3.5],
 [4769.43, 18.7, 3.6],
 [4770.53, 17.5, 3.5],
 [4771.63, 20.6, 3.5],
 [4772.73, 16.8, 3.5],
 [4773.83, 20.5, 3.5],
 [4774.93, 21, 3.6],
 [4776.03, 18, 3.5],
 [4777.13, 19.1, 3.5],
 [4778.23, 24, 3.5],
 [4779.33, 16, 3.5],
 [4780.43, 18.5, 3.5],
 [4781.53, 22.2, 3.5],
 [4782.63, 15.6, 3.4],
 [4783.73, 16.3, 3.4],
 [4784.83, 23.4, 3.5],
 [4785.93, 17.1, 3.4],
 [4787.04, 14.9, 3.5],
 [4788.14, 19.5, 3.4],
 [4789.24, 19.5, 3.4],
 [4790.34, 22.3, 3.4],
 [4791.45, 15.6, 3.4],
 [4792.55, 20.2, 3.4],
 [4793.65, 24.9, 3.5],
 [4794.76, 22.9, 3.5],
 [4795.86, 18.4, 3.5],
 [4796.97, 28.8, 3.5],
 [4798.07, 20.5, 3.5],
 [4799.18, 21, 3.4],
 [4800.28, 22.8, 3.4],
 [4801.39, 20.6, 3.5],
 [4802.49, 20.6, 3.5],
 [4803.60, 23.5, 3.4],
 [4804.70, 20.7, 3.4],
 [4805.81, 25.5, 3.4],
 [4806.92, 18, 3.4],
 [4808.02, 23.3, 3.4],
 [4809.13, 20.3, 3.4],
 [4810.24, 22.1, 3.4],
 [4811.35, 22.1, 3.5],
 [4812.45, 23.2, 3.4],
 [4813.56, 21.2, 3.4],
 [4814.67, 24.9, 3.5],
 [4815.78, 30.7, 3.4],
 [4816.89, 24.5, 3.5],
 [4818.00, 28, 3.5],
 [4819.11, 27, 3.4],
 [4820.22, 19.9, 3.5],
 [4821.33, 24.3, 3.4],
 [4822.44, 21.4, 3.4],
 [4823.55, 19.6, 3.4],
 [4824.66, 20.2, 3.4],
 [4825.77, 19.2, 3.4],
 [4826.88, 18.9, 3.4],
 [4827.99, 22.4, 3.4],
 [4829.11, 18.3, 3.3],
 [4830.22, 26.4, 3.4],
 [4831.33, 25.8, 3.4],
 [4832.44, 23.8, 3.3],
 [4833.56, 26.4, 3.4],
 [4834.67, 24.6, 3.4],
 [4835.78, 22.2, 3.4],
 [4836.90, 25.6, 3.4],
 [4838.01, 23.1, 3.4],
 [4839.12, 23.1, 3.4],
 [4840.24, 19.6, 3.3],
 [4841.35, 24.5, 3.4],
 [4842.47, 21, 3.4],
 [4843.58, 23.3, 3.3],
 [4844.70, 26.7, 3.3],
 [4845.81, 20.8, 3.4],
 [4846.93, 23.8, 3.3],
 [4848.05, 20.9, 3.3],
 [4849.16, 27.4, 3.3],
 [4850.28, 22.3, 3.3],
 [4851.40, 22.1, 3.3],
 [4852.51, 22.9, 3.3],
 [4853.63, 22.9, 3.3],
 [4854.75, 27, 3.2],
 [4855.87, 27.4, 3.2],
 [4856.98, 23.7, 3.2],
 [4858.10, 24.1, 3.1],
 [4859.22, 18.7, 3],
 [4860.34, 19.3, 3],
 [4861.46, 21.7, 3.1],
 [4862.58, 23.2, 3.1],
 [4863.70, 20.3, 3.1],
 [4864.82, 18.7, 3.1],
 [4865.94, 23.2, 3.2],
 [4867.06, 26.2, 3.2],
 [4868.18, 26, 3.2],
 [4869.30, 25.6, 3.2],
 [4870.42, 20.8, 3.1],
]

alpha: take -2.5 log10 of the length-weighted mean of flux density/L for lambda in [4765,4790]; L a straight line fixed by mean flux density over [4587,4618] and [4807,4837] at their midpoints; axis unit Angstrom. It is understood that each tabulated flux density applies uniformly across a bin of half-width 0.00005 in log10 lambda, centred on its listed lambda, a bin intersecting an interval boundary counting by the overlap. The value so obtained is 0.22 mag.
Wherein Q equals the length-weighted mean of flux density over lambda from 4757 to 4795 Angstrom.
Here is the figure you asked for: 20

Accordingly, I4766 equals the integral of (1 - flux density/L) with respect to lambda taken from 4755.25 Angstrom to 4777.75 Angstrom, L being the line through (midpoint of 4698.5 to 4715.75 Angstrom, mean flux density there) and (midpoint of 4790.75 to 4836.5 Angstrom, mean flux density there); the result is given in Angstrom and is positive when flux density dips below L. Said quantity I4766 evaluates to 2.2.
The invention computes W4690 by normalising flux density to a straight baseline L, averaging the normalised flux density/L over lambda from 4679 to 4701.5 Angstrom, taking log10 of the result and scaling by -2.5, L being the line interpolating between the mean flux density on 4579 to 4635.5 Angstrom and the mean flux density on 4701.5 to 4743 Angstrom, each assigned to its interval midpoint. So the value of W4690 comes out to 0.05 mag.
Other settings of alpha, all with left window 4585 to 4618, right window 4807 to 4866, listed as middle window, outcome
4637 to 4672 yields 0.09 mag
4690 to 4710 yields 0.07 mag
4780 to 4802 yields 0.15 mag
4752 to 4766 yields 0.11 mag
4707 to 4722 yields -0.07 mag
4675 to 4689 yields -0.05 mag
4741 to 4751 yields -0.01 mag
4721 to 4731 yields -0.09 mag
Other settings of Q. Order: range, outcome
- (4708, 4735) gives 25.3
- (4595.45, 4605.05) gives 25.6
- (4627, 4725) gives 23.7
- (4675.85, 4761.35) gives 23.9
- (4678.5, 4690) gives 24.6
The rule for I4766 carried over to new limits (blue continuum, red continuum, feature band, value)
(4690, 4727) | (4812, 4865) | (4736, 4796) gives 7.0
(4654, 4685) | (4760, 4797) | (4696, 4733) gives -3.1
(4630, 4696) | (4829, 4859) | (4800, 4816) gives 0.8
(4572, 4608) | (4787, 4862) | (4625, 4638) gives 0.6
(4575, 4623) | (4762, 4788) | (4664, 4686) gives -1.5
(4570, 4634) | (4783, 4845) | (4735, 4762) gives 0.1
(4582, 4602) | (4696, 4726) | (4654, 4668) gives -0.4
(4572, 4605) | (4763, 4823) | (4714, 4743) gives -4.2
